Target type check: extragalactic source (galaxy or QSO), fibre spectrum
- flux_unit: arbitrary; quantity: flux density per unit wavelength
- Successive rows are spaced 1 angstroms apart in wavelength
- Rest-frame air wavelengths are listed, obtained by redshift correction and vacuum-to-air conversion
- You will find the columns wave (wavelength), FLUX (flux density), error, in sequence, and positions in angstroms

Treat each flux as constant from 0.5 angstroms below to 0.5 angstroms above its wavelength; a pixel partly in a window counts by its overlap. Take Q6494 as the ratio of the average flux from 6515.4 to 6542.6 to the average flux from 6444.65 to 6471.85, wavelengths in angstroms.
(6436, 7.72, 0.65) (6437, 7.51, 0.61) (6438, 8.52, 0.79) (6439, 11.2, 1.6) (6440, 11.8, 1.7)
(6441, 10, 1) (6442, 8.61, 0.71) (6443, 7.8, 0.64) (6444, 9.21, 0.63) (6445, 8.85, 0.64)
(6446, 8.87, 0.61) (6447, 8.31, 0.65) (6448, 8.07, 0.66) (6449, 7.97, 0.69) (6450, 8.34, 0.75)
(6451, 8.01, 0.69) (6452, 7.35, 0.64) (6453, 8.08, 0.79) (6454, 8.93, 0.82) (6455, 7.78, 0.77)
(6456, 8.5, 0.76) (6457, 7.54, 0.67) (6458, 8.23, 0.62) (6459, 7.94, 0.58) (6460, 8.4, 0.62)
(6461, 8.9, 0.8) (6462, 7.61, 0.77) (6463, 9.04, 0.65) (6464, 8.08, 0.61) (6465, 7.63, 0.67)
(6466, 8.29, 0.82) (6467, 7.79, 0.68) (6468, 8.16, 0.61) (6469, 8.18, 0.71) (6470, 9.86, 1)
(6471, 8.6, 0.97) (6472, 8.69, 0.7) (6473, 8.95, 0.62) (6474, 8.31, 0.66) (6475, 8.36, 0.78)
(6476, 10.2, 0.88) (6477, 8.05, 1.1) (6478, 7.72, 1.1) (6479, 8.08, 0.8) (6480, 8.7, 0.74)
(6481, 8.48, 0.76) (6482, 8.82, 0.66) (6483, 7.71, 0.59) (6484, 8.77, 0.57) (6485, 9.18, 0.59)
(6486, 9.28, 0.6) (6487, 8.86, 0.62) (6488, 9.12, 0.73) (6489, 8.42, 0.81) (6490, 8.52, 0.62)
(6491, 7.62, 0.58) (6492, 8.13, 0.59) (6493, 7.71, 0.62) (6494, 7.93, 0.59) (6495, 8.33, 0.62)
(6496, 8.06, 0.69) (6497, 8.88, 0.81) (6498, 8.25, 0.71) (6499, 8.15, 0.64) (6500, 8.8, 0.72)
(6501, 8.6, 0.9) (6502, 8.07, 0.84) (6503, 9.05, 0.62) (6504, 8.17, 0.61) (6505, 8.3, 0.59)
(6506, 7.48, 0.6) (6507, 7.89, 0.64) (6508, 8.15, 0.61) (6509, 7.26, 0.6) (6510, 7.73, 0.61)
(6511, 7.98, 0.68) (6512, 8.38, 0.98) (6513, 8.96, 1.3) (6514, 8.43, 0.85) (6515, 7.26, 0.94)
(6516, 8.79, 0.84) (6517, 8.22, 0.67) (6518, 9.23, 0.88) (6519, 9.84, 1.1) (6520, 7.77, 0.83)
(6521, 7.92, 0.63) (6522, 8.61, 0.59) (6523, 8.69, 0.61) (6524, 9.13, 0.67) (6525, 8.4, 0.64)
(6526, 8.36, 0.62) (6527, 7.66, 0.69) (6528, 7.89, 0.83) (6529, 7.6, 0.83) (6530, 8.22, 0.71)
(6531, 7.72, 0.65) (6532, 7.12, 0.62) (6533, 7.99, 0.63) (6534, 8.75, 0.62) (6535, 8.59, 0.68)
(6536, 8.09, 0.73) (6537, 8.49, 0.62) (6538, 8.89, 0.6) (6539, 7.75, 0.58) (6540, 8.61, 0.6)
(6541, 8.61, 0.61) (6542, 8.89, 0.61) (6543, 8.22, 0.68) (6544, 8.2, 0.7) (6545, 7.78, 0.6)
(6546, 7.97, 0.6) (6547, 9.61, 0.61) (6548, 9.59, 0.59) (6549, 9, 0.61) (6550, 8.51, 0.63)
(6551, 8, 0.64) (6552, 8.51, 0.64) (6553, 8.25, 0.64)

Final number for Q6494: 1.0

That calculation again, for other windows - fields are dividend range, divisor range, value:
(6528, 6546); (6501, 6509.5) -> 1.01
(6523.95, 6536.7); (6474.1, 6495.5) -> 0.95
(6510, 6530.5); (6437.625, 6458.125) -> 0.96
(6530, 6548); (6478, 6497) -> 0.99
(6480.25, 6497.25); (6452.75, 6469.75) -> 1.03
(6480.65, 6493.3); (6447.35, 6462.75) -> 1.05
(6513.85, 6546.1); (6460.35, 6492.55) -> 0.98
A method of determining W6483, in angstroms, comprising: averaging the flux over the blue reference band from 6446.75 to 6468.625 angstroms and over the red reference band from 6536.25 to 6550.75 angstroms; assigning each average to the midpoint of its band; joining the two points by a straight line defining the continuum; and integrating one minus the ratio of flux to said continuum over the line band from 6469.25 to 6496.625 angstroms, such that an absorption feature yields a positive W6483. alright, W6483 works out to -0.9 angstroms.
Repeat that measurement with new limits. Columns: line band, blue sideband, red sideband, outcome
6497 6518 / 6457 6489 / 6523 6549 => 0.4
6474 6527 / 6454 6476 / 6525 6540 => -1.0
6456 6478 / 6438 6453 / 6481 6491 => 0.9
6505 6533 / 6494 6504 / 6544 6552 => 1.1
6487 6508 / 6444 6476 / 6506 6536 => 0.0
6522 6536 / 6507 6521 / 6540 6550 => 0.5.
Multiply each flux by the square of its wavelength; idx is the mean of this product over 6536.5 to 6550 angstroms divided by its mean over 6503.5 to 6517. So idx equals 1.07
